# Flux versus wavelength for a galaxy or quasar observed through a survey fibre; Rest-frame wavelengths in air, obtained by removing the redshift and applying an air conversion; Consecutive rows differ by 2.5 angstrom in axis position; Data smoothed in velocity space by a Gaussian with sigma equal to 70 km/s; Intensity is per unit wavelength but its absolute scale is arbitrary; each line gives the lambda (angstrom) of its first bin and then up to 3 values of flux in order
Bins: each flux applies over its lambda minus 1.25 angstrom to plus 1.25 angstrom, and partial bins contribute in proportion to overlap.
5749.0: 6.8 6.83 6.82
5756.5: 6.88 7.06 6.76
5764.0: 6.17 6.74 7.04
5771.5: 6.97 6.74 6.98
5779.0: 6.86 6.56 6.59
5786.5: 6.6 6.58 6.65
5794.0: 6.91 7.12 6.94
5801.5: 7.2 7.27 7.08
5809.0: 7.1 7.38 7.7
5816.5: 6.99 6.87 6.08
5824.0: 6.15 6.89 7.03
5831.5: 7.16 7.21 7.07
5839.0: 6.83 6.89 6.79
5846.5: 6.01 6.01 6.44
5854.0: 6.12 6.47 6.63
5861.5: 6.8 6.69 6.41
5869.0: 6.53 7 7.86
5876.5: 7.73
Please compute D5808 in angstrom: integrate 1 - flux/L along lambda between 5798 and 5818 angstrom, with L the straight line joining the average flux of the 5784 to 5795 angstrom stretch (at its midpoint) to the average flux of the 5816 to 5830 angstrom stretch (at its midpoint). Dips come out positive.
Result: -1.7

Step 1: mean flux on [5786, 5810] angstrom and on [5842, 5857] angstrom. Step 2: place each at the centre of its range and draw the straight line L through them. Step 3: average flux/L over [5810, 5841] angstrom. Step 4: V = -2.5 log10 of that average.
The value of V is -0.05 mag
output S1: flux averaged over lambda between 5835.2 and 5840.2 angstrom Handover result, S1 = 6.95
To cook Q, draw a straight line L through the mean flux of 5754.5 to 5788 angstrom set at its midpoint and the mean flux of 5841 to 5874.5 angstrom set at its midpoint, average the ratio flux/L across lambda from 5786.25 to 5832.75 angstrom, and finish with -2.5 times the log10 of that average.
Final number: -0.04 mag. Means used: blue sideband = 6.77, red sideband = 6.58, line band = 6.94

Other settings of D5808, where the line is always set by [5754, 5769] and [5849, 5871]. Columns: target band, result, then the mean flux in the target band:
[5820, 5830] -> 0.1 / 6.53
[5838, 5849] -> 0.0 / 6.56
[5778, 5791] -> 0.1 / 6.63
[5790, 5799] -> -0.3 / 6.89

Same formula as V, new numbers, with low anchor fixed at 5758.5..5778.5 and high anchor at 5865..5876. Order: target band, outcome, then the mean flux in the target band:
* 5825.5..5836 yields -0.02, 7.08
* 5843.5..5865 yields 0.09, 6.42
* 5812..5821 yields -0.03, 7.11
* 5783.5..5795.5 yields 0.03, 6.68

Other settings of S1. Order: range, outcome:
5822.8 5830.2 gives 6.69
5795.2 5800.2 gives 7.03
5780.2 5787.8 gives 6.59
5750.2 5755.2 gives 6.82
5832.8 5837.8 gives 7.14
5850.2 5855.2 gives 6.28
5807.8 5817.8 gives 7.29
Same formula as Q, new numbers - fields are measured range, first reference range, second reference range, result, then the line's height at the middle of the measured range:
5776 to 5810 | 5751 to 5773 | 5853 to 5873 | -0.02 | 6.74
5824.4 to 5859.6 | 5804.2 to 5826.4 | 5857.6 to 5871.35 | 0.02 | 6.78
